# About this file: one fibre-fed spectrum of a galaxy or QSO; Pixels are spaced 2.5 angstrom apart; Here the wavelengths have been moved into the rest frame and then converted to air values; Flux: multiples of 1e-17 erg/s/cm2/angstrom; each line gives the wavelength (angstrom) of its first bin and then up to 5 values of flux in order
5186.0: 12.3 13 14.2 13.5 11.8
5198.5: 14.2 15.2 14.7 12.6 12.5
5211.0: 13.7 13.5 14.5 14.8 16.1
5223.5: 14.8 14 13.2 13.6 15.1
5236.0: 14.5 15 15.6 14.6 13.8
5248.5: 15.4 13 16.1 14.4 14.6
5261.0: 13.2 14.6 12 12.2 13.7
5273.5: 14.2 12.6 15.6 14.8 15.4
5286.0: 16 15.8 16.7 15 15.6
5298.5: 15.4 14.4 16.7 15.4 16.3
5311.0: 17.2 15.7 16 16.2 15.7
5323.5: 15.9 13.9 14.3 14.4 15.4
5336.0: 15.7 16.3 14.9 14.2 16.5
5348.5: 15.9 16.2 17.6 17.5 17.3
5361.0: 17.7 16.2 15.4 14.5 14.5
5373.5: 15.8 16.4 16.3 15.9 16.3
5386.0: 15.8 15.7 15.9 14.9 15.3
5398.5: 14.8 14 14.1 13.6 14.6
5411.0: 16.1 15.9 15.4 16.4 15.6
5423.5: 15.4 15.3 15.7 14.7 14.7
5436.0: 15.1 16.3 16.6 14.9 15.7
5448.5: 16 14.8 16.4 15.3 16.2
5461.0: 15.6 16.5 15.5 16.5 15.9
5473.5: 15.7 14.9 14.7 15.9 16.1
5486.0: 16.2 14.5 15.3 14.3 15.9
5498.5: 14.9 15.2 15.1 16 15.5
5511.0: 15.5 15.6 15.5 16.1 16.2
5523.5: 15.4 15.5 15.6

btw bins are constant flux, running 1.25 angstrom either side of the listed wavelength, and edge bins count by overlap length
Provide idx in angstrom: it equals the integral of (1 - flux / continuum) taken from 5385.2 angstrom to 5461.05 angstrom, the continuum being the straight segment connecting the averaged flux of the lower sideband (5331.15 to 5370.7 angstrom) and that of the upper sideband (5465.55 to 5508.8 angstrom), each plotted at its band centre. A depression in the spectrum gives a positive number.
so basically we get 1.6 angstrom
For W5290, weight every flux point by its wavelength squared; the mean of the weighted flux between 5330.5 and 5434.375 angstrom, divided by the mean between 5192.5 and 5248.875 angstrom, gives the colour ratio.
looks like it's 1.17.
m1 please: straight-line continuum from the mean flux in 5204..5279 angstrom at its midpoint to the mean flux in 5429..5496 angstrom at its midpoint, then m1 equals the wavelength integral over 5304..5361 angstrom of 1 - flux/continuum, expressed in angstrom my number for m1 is -4.6 angstrom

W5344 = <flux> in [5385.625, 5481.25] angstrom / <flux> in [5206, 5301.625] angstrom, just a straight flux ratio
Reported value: 1.07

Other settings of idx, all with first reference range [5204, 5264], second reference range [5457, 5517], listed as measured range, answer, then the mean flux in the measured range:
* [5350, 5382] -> -2.8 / 16.3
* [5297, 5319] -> -1.9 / 15.9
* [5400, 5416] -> 0.4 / 14.8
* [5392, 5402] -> 0.2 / 14.8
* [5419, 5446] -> -0.3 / 15.5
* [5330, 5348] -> -0.7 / 15.4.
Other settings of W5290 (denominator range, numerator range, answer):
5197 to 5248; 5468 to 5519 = 1.20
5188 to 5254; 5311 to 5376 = 1.17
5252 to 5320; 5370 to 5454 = 1.08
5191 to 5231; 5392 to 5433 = 1.17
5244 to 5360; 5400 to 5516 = 1.08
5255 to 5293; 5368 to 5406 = 1.11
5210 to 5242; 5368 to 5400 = 1.14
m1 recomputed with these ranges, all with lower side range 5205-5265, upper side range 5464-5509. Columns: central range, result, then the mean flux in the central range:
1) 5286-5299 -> -1.1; 15.7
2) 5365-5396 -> -1.3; 15.6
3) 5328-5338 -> -0.2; 15.1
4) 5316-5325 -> -0.7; 15.9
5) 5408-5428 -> -0.6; 15.6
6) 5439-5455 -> -0.5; 15.8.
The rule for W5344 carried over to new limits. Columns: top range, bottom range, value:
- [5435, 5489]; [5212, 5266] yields 1.09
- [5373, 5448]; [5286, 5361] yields 0.98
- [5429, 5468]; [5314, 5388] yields 0.99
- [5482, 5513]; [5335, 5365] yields 0.94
